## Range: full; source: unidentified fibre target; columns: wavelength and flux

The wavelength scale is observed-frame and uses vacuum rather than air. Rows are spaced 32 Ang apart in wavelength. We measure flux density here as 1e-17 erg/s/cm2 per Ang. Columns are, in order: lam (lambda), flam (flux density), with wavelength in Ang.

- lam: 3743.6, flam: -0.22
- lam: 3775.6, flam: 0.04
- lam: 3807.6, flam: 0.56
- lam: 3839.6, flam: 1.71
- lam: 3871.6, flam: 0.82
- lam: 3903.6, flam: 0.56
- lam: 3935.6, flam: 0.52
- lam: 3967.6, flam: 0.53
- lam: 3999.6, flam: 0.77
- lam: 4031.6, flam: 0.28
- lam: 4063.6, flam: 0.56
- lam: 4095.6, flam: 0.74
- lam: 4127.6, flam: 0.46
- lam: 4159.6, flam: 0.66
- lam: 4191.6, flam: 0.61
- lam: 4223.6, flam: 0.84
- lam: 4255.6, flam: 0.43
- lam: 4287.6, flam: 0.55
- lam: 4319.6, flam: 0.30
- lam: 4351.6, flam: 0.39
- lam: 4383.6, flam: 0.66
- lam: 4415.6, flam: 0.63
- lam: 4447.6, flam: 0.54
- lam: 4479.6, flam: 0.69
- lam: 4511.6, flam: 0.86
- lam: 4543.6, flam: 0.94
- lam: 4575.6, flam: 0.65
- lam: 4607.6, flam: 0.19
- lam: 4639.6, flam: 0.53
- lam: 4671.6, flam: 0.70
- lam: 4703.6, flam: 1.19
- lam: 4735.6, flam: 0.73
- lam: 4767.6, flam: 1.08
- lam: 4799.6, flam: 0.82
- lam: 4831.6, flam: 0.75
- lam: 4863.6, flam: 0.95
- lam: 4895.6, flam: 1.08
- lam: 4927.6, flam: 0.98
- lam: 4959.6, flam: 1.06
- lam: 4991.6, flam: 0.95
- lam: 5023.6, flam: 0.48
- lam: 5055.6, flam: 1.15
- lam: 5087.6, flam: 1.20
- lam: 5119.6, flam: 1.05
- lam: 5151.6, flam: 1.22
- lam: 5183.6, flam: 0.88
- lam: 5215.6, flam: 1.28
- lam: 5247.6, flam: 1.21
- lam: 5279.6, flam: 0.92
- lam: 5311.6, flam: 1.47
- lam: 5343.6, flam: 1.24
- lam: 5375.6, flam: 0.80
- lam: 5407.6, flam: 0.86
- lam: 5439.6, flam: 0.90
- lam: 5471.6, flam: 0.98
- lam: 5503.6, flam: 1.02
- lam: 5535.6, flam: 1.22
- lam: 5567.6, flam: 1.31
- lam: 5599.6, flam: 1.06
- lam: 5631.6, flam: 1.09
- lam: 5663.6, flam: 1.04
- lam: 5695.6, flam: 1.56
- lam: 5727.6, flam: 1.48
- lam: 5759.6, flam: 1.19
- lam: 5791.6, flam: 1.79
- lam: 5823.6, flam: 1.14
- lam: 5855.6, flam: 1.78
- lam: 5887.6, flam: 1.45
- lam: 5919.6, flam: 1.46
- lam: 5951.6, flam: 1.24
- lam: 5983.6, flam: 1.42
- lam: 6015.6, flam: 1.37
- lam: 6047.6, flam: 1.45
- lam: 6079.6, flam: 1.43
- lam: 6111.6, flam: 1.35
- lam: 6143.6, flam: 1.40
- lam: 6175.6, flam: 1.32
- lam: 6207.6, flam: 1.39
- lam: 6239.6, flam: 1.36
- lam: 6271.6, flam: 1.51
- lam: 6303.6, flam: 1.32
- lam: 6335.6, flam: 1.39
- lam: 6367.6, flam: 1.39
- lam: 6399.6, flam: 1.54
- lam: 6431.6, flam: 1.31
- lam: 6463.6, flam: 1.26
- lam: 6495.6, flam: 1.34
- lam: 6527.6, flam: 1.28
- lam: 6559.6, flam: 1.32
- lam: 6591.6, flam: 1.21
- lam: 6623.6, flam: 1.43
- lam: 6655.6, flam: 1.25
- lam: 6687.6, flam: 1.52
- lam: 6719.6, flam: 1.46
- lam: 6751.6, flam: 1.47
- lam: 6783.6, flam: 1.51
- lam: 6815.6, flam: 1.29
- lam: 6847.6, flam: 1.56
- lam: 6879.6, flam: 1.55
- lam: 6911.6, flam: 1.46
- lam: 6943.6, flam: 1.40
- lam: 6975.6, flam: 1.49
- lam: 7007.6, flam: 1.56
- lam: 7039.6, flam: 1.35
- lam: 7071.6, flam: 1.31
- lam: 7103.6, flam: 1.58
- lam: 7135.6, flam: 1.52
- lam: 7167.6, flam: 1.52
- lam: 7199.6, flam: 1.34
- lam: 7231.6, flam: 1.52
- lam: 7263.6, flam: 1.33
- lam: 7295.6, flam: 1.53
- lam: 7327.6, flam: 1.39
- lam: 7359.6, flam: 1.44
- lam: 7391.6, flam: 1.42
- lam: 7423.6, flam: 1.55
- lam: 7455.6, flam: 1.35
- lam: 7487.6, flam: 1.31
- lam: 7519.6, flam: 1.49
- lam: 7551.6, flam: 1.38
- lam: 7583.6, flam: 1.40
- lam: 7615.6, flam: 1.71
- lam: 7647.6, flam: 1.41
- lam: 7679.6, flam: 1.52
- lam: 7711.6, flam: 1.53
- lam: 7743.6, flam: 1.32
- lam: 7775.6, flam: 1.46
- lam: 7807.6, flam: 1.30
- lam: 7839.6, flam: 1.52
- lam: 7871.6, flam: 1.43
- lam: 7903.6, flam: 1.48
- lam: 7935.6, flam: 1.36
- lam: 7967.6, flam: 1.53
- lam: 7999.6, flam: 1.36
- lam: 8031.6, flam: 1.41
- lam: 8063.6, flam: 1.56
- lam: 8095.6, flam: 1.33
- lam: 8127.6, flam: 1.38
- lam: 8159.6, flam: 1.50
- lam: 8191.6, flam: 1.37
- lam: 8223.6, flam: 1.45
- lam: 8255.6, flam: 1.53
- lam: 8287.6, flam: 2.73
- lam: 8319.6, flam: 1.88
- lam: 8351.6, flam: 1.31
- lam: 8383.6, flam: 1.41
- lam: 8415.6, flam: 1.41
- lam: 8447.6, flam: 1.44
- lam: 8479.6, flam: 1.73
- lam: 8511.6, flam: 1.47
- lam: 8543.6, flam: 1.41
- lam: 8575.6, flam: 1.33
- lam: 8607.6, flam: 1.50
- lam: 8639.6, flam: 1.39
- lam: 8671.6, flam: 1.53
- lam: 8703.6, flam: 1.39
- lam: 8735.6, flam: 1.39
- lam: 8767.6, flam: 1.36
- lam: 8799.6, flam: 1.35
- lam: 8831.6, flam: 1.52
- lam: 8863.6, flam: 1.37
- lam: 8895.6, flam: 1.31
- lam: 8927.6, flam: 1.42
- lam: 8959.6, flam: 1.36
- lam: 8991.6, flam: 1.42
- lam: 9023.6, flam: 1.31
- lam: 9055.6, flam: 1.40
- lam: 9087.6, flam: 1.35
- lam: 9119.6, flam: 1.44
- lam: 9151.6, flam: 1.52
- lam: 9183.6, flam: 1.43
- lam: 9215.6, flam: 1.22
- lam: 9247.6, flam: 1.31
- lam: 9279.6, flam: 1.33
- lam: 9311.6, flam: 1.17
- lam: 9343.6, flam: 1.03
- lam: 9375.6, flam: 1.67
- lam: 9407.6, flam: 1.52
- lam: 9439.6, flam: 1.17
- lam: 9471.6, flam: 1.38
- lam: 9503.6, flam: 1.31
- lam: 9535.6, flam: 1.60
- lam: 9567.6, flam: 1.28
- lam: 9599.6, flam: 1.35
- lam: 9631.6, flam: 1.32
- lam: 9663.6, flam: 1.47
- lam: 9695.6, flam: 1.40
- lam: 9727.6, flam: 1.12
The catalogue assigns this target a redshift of 0.263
